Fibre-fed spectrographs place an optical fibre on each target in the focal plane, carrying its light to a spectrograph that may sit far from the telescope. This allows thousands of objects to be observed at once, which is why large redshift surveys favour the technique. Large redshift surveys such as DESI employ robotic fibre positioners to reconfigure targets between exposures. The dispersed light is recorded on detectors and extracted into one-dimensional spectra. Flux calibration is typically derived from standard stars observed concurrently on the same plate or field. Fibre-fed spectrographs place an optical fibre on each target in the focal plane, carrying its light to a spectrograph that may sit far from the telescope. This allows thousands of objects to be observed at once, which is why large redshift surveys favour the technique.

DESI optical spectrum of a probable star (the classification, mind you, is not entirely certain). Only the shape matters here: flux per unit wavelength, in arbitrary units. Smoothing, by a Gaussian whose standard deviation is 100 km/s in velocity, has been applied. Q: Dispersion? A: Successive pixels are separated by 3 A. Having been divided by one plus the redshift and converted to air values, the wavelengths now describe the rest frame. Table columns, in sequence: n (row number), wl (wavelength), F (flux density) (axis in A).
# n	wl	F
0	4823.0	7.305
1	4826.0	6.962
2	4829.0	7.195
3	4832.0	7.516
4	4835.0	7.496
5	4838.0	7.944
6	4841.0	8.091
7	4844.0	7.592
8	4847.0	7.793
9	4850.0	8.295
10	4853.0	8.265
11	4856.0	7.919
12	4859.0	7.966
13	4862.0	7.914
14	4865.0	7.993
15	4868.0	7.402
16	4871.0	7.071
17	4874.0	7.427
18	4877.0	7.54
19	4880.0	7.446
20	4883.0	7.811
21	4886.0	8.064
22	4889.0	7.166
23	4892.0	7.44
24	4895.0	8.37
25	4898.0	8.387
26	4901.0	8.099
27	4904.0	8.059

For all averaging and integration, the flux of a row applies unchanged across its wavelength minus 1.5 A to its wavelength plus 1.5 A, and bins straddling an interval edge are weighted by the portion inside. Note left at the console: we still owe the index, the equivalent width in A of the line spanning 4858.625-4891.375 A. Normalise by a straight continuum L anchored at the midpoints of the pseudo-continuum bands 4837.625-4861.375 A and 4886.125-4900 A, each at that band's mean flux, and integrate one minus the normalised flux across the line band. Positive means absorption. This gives 1.31 A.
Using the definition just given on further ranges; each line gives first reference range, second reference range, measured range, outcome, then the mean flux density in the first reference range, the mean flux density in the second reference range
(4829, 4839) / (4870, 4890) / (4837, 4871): -1.5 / 7.57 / 7.52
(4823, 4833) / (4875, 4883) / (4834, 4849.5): -1.1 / 7.22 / 7.55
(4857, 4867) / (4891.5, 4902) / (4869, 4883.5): 1.0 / 7.93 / 8.13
